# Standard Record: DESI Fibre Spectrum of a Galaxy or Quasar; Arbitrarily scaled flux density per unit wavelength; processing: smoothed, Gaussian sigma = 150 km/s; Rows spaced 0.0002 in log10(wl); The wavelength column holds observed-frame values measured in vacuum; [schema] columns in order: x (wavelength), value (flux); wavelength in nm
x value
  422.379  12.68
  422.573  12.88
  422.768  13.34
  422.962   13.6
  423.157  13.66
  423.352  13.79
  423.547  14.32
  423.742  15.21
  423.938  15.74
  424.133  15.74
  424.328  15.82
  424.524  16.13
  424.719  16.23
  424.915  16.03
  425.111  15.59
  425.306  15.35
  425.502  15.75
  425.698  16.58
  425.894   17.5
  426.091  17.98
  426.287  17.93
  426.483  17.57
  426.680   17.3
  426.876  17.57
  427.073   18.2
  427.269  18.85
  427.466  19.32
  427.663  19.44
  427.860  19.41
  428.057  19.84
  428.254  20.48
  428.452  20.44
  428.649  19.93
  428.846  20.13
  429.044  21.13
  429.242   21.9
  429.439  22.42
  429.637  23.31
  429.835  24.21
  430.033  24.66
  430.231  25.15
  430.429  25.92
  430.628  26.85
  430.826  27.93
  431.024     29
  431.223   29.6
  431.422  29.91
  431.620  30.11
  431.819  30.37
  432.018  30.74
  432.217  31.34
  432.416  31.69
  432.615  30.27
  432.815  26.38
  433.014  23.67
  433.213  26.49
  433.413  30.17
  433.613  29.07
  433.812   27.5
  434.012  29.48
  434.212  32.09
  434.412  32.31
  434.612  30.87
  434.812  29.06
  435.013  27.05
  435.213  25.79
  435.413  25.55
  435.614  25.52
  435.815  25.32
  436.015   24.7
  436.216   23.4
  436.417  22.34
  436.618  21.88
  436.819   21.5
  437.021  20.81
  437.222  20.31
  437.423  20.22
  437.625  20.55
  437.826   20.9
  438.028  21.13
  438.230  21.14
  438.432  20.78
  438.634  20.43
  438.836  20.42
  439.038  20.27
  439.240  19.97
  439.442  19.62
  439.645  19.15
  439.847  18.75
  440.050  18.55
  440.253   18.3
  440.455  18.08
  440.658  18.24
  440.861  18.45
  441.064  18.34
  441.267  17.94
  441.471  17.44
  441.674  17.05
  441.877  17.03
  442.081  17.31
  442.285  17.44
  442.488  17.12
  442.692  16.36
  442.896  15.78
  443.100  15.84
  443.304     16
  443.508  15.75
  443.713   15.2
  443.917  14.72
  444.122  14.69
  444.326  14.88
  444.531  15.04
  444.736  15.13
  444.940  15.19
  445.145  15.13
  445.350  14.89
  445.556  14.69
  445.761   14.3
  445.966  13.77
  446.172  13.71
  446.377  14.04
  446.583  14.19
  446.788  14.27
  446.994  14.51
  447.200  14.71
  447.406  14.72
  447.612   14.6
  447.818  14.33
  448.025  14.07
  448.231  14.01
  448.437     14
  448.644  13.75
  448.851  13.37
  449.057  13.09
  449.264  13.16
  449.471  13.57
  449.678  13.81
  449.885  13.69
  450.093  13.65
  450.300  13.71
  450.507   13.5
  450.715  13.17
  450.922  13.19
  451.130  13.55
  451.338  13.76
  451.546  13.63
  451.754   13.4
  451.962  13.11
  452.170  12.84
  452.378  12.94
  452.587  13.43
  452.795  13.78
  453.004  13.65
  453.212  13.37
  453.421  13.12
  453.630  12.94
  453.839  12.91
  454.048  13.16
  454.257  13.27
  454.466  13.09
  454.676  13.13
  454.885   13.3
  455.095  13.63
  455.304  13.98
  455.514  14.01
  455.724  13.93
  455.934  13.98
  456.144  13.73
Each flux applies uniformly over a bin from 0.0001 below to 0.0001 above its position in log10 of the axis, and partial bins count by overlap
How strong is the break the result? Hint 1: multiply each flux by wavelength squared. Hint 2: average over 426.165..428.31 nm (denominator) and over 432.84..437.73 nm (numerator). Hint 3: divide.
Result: 1.4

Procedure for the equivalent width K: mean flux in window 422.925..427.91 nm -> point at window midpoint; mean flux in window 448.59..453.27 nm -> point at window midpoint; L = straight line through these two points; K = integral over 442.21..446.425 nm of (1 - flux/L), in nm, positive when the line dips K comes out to -0.285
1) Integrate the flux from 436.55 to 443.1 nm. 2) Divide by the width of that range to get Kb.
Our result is 19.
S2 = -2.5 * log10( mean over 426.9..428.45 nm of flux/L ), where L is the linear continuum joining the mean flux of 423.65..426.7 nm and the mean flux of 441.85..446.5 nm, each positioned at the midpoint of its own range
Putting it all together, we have -0.19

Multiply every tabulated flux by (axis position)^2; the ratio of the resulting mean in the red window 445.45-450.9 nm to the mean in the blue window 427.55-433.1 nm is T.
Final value 0.60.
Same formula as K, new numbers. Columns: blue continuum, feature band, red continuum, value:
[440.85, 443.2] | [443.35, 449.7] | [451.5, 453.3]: 0.45 nm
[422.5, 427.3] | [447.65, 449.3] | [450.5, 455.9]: 0.00 nm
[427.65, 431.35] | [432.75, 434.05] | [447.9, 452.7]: -0.36 nm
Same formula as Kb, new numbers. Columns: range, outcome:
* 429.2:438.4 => 26.1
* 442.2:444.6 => 15.7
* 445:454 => 13.8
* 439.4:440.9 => 18.6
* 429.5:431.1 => 25.8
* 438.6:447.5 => 16.5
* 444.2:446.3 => 14.7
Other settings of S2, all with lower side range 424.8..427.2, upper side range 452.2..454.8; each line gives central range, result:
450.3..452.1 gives 0.01 mag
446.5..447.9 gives -0.03 mag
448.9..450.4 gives 0.02 mag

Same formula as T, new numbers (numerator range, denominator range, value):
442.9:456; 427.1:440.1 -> 0.62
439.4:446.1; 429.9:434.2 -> 0.61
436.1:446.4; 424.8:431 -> 0.93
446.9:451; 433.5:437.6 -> 0.57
